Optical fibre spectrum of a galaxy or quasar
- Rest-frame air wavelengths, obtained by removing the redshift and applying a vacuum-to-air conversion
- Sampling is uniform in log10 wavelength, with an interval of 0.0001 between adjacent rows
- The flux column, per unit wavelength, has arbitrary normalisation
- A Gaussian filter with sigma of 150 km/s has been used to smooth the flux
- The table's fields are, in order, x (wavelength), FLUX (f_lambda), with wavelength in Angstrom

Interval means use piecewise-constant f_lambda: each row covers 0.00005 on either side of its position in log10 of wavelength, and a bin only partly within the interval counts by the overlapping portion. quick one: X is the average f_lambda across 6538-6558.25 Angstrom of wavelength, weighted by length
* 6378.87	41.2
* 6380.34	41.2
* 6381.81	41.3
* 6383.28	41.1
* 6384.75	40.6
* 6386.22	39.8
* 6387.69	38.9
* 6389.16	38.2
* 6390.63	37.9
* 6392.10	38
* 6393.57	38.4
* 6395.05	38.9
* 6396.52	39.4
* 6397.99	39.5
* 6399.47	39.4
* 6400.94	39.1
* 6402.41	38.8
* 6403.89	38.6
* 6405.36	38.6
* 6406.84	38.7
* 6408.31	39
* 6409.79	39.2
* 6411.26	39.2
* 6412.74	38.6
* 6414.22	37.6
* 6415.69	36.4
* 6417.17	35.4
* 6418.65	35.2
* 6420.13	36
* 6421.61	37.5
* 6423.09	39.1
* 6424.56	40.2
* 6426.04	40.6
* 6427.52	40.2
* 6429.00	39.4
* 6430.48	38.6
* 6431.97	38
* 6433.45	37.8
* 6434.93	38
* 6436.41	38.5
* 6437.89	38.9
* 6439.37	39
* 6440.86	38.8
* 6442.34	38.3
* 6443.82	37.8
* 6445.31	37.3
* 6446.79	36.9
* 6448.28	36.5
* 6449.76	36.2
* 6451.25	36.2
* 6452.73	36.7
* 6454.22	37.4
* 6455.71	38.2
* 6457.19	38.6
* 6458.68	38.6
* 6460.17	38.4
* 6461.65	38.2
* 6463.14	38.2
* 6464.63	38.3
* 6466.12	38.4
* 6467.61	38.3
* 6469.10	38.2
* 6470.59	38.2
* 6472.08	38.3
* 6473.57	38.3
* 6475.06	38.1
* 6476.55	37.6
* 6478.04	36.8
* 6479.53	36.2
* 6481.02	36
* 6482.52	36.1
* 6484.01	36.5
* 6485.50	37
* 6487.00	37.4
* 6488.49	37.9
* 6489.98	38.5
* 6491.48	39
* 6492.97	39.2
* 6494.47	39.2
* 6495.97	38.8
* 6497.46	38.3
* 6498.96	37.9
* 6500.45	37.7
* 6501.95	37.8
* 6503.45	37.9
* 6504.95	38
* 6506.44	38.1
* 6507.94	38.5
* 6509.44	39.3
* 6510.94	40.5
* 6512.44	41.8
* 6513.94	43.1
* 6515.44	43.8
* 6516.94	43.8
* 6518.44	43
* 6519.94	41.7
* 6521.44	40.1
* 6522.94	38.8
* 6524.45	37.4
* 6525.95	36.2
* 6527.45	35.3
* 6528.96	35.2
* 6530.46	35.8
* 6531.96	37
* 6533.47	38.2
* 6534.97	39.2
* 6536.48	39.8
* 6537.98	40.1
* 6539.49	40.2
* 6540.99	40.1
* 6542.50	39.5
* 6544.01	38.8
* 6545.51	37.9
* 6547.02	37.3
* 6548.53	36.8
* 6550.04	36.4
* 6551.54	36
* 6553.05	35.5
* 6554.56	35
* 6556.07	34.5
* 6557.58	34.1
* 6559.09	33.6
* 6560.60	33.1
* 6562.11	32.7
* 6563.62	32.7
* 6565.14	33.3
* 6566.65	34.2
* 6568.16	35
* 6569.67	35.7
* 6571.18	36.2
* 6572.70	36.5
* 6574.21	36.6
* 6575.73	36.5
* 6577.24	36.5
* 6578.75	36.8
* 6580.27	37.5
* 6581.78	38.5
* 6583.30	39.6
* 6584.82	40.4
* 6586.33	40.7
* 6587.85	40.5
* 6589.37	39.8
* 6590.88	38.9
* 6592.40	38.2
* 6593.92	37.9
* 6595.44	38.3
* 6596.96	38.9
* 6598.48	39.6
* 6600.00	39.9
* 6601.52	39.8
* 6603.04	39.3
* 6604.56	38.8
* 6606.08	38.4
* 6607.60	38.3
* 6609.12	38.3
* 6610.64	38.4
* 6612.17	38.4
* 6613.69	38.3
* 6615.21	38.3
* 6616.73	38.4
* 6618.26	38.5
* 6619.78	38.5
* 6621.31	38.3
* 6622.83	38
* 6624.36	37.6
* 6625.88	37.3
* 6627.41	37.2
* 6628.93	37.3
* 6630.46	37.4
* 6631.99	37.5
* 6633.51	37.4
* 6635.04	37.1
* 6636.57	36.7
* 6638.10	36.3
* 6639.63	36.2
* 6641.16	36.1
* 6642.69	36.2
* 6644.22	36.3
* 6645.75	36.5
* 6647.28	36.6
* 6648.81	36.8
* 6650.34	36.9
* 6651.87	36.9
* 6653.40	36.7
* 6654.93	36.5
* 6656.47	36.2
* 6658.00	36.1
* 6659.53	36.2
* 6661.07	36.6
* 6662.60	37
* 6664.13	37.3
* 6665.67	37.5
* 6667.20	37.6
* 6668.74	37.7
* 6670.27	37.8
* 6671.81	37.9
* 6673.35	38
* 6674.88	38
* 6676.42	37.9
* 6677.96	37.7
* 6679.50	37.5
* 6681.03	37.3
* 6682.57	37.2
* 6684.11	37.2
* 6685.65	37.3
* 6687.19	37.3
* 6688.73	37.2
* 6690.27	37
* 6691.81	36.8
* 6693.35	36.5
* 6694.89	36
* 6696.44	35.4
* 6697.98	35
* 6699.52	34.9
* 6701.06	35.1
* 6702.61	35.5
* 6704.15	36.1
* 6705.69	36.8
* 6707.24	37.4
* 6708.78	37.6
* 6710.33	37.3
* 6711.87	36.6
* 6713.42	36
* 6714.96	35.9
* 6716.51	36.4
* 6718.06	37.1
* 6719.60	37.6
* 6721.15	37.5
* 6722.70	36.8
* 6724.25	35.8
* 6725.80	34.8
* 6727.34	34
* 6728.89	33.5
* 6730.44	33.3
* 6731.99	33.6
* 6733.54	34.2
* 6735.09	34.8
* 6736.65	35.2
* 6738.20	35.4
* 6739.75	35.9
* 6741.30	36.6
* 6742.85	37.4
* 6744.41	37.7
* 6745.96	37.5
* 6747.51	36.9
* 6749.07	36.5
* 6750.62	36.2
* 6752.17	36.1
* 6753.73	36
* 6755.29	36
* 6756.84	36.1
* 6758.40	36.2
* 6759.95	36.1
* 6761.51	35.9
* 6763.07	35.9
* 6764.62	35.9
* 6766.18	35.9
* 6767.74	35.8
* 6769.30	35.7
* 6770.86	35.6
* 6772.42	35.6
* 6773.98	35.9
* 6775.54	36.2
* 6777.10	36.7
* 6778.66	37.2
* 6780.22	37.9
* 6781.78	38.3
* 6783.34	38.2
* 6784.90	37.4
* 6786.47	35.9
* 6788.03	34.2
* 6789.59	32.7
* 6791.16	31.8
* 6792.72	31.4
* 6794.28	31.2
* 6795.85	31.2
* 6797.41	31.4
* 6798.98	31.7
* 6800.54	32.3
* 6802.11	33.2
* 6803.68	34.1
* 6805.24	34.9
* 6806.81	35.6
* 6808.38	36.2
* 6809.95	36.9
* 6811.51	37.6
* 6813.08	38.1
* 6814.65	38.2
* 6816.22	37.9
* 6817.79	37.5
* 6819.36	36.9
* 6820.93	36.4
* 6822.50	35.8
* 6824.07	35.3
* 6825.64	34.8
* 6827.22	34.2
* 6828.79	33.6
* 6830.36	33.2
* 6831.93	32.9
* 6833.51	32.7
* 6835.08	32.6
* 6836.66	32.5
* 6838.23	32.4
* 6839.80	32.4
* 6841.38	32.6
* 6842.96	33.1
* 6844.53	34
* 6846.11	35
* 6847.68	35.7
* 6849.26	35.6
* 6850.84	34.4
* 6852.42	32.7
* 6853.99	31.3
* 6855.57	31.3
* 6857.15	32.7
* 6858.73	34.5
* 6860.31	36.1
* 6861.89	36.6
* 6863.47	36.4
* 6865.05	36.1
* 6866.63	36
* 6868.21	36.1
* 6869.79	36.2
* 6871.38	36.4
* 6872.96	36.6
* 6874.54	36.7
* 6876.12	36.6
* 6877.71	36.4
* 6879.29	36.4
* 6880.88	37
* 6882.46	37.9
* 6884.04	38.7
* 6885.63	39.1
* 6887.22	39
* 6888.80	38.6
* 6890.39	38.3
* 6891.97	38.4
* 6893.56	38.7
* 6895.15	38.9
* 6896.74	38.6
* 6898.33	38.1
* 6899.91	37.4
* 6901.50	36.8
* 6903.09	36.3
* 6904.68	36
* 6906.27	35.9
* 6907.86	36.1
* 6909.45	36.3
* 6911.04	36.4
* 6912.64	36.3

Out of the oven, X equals 37.2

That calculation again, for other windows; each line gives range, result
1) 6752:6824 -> 35.5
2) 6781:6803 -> 33.6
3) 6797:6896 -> 35.4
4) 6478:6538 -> 38.6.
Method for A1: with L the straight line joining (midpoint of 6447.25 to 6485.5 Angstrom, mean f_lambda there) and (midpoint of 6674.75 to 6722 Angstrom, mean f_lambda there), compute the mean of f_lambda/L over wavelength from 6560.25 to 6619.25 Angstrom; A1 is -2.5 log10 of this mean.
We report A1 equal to -0.02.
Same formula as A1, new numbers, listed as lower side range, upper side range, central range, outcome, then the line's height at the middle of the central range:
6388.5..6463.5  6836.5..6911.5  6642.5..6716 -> 0.00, 36.9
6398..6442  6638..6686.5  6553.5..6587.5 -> 0.05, 37.6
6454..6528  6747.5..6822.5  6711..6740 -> 0.02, 36.2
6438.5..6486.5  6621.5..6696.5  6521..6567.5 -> 0.02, 37.4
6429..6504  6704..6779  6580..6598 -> -0.06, 37.1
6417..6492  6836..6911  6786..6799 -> 0.13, 36.3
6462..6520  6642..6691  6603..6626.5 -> -0.02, 37.6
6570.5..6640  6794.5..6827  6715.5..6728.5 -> 0.01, 36.5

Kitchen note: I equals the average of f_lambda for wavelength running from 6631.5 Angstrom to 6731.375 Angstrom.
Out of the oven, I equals 36.6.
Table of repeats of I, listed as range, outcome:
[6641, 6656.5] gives 36.5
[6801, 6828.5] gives 36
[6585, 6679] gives 37.8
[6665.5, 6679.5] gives 37.8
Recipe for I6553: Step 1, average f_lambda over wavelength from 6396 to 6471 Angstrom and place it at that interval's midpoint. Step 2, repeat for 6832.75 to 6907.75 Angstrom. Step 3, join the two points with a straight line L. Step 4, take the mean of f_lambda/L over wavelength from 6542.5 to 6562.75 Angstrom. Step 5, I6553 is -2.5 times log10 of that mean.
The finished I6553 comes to 0.06 mag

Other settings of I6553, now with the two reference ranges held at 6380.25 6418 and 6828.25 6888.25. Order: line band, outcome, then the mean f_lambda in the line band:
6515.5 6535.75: -0.03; 38.8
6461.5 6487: 0.02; 37.5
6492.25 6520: -0.05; 39.9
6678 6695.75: -0.02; 37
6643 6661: 0.01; 36.5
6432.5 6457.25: 0.02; 37.7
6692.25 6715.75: 0.00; 36.1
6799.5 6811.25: 0.02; 34.8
